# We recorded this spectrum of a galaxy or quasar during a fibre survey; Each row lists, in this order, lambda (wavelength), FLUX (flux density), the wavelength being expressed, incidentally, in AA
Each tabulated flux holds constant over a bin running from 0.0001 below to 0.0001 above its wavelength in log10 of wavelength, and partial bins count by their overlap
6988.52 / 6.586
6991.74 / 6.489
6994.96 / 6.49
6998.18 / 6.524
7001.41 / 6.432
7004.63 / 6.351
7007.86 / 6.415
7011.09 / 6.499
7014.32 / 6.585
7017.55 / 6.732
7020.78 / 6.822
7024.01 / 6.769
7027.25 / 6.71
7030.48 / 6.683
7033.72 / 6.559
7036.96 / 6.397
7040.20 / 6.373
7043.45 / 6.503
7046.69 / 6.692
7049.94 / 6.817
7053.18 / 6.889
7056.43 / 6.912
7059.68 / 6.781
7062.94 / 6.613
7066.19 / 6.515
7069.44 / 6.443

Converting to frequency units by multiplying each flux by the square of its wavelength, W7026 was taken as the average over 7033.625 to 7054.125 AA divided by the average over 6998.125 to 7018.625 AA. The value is 1.03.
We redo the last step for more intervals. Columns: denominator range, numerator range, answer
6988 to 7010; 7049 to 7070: 1.06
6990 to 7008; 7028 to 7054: 1.04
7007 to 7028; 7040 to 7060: 1.02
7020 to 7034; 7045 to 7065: 1.02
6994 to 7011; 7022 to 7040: 1.03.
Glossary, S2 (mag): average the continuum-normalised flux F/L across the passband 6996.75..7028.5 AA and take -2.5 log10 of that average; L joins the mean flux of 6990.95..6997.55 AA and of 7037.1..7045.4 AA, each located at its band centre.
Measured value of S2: -0.02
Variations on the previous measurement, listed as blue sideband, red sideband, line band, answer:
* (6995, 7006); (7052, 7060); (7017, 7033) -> -0.017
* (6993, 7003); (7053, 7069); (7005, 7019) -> -0.001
